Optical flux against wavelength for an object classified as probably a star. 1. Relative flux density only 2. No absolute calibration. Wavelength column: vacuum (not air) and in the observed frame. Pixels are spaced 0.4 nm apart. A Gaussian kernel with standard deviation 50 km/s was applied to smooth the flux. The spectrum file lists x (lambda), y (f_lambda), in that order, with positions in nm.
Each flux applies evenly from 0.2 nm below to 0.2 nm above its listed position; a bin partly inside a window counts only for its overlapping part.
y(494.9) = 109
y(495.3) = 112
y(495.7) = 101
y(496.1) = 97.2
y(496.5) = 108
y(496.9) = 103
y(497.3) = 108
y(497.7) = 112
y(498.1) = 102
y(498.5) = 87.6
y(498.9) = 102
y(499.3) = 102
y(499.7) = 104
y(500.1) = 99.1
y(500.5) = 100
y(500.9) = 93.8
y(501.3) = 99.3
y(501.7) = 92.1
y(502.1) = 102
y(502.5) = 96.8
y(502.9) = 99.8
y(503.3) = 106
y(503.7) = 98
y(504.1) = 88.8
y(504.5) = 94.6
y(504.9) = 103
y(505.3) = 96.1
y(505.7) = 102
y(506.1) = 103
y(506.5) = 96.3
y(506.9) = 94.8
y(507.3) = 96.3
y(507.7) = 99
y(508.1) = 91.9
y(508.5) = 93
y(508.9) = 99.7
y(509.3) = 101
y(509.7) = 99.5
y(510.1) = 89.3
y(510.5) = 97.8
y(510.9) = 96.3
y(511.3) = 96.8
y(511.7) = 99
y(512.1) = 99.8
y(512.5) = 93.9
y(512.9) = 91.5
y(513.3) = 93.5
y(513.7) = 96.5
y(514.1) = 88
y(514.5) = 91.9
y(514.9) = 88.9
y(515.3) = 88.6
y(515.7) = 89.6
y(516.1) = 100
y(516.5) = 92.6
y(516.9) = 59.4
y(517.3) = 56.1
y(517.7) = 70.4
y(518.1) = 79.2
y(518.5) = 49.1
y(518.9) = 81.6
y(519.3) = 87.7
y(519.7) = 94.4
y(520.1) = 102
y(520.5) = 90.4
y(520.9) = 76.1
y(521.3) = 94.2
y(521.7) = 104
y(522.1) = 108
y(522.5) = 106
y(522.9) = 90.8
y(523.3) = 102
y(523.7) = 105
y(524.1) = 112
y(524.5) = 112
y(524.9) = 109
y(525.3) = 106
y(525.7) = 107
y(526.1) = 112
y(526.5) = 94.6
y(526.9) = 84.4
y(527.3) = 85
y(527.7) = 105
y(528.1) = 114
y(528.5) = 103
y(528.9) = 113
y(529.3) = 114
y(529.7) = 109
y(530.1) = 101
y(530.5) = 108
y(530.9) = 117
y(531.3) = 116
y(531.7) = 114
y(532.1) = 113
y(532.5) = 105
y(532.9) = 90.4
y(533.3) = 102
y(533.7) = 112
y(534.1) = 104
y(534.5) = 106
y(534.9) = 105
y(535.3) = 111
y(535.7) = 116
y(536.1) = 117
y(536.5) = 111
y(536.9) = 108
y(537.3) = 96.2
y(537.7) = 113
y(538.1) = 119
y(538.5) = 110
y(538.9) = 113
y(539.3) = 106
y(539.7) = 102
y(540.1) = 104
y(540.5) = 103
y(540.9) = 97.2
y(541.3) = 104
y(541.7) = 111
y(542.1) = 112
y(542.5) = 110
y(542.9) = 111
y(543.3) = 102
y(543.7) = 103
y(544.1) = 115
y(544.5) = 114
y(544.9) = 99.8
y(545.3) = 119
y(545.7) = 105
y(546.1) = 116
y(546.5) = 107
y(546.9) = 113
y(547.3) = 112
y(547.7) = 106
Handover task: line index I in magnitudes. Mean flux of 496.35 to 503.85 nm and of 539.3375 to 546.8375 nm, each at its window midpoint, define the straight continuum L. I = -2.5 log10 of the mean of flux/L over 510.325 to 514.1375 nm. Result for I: 0.08 mag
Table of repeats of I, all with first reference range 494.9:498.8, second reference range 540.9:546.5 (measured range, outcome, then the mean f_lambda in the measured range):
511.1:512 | 0.08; 98.1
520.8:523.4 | 0.09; 97.9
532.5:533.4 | 0.11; 97.5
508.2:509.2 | 0.09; 96.4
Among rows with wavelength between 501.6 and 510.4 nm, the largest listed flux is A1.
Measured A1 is 106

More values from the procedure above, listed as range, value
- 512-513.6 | 99.8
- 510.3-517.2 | 100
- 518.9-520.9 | 102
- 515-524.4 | 112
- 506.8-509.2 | 99.7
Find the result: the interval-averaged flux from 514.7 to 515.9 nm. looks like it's 89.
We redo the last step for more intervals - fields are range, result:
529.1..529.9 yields 111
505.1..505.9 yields 99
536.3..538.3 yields 109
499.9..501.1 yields 97.6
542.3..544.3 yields 108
